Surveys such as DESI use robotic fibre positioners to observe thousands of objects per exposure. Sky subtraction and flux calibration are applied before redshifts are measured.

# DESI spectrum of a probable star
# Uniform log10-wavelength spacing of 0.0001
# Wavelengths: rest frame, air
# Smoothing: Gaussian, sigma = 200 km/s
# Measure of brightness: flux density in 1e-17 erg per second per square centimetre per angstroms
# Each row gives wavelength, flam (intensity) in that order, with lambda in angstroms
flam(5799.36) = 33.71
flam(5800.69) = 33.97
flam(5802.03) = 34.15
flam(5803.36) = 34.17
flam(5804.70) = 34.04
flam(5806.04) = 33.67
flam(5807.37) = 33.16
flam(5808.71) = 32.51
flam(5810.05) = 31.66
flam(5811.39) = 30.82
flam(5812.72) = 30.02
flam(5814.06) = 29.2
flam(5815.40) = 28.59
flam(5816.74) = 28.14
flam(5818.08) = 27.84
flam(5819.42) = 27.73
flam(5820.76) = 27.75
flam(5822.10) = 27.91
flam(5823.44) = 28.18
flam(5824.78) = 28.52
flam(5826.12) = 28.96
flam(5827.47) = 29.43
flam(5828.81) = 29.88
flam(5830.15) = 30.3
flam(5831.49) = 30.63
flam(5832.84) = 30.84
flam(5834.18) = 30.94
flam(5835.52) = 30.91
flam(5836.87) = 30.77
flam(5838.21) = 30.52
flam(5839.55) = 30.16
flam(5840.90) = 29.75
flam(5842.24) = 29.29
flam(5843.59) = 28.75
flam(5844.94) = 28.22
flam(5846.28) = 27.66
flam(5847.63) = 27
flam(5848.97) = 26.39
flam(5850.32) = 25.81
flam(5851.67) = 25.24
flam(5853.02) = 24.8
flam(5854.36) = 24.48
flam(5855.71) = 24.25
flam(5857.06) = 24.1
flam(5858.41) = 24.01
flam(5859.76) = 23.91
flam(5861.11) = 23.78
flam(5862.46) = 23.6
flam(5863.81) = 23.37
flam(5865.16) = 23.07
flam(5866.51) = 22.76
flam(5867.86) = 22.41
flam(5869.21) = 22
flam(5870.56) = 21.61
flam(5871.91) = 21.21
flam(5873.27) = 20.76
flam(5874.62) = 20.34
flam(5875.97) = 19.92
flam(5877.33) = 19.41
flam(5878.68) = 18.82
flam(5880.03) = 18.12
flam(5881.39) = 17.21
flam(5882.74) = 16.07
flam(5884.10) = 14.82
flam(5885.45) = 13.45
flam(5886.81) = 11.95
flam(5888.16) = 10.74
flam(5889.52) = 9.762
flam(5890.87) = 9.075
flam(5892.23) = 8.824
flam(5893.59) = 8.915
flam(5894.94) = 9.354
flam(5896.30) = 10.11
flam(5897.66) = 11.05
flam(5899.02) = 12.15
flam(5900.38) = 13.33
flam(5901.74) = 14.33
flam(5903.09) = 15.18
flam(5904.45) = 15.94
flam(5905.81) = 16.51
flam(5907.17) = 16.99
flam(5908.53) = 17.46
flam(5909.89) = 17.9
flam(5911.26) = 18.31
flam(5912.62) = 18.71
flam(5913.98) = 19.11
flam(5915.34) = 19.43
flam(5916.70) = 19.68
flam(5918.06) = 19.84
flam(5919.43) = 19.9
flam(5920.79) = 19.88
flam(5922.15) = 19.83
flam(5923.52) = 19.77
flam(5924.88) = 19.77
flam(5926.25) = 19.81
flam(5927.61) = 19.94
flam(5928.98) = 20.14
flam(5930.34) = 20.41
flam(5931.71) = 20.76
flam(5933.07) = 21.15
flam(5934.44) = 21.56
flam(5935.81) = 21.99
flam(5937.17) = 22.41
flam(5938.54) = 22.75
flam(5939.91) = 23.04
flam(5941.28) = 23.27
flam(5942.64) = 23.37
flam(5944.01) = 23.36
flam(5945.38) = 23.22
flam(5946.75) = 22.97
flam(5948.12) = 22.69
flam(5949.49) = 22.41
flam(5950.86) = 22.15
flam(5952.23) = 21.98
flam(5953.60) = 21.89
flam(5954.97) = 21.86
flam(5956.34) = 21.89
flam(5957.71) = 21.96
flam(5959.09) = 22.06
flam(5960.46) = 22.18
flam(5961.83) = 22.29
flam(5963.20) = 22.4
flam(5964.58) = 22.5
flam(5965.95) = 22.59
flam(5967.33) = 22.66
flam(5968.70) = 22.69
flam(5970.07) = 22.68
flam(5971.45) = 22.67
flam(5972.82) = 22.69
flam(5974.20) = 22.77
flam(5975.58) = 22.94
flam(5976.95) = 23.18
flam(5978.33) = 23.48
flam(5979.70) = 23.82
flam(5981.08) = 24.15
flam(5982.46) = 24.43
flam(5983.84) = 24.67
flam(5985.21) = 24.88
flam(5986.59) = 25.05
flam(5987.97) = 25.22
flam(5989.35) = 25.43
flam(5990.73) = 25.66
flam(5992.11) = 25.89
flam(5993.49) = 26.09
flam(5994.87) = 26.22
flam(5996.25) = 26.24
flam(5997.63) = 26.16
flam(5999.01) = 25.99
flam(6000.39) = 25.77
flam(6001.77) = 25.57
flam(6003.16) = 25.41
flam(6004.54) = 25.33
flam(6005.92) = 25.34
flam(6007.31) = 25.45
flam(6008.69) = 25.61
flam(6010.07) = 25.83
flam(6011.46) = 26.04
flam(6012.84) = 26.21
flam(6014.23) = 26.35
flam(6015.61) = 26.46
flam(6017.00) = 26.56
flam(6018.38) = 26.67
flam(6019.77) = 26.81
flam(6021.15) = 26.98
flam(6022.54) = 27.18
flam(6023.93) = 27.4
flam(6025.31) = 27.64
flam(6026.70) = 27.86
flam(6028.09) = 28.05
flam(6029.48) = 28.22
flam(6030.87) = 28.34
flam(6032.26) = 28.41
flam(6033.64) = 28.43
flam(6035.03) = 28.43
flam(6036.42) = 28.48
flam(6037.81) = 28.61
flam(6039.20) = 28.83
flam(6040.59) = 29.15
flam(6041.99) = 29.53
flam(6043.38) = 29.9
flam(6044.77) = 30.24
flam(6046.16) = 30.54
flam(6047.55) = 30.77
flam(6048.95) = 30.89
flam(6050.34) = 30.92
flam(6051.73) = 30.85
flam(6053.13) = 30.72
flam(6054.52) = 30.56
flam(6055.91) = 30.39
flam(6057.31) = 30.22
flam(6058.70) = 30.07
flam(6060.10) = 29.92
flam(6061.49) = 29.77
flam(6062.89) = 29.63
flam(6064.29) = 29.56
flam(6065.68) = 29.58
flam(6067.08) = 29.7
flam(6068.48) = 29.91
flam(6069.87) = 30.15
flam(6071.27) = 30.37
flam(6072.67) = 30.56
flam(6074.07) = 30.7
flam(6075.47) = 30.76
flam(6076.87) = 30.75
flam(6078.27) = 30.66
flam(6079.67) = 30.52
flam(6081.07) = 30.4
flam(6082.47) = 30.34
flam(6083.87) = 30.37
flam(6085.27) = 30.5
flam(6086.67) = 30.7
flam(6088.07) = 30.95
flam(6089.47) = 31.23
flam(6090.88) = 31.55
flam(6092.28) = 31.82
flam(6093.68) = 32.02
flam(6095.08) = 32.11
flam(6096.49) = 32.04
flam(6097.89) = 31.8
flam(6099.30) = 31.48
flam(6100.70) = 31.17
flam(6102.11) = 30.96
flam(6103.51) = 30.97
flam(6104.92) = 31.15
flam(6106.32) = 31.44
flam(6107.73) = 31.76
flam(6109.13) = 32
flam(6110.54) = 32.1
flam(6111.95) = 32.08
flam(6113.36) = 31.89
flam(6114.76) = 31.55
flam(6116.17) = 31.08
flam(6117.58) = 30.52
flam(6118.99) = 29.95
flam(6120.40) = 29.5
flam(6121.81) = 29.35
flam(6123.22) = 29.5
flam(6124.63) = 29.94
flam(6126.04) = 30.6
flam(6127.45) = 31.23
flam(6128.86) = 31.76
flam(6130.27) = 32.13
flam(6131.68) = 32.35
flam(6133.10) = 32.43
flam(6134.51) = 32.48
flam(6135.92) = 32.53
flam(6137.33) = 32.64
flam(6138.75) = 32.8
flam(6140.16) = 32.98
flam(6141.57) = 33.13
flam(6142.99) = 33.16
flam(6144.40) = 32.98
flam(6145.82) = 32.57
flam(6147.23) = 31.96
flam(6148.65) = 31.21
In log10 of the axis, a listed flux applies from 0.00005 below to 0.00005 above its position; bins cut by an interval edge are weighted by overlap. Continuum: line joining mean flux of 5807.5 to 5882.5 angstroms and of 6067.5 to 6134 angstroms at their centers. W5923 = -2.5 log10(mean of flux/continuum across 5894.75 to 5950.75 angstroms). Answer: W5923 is 0.40 mag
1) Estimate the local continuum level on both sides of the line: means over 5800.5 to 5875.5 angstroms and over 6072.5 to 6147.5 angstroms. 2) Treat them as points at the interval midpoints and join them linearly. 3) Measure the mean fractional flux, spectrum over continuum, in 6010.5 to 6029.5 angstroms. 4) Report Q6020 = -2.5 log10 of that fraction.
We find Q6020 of 0.122 mag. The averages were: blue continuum 27.7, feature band 27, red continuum 31.4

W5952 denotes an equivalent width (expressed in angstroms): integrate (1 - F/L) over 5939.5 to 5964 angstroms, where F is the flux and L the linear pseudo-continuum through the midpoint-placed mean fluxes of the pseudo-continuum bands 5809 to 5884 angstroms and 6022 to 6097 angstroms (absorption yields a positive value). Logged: 4.7 angstroms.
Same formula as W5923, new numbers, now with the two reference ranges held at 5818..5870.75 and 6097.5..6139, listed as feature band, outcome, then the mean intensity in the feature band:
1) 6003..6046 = 0.09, 27.5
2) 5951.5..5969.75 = 0.28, 22.2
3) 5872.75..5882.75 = 0.40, 19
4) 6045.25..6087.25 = 0.01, 30.4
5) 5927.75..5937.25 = 0.32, 21.1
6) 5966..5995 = 0.21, 24.1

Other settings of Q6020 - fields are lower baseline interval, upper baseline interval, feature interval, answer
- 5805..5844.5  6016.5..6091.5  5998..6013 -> 0.16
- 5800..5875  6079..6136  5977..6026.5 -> 0.16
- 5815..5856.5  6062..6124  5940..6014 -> 0.23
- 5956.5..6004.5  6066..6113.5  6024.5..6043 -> -0.04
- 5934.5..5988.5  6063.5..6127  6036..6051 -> -0.08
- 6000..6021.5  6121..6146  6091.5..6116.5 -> -0.04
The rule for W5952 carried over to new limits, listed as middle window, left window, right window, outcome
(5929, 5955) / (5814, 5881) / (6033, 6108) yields 5.3 angstroms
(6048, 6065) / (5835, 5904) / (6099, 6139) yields -1.0 angstroms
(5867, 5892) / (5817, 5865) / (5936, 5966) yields 8.6 angstroms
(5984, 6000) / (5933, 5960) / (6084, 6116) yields -0.4 angstroms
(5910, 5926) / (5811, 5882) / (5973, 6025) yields 3.9 angstroms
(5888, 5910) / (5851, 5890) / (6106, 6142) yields 9.0 angstroms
